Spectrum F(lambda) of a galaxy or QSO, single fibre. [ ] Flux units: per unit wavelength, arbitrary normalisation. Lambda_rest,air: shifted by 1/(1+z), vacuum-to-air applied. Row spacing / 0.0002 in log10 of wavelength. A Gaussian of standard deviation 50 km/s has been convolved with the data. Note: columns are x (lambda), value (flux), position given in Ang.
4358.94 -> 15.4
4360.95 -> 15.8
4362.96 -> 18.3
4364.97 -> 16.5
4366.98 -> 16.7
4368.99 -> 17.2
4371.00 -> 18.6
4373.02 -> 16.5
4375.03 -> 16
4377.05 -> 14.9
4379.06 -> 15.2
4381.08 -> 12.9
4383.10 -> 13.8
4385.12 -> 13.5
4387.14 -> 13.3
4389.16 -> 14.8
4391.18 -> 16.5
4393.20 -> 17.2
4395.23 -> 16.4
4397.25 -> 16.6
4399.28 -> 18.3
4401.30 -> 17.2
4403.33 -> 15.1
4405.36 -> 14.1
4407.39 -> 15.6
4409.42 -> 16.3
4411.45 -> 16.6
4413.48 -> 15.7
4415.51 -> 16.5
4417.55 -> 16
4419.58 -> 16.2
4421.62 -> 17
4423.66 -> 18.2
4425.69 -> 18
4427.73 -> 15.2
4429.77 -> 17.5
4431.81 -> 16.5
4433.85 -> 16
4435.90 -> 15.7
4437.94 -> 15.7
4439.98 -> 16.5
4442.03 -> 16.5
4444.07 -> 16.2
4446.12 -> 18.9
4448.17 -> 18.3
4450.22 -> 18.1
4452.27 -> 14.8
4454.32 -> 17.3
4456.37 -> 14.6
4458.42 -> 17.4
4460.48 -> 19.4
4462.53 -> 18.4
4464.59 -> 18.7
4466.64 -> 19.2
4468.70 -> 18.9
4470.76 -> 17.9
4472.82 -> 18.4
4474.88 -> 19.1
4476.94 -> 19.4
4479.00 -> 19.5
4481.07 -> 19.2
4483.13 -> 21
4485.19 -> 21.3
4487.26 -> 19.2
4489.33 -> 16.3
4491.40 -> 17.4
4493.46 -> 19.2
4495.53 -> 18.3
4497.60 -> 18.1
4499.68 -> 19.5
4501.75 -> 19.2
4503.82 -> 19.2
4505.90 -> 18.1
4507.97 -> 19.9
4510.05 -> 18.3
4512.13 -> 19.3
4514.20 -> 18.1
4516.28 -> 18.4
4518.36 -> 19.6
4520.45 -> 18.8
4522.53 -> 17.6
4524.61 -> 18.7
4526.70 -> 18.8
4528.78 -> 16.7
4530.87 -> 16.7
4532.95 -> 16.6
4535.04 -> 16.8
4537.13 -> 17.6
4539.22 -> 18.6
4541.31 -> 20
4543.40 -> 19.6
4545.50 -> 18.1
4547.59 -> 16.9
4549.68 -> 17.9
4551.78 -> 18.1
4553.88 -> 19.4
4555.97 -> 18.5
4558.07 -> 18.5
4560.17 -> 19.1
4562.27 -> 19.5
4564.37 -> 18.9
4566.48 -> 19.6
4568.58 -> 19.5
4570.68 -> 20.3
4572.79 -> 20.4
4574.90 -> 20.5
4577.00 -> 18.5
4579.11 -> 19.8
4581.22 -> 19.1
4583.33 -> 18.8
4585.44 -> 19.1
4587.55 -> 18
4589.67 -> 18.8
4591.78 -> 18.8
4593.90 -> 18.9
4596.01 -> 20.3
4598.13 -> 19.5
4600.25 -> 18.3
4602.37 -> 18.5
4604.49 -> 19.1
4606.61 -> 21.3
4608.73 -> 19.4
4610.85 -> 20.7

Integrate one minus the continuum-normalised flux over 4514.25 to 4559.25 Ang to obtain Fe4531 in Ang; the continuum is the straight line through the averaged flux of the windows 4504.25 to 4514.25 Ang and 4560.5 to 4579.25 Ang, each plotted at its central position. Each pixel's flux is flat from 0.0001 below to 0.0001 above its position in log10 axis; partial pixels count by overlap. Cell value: 2.4 Ang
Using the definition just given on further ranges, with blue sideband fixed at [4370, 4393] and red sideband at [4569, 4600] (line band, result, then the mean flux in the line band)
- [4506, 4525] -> -0.86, 18.7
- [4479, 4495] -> -1.64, 19.1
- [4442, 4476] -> -2.15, 17.8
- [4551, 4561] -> 0.00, 18.7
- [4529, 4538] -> 0.68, 16.9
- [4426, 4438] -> -0.04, 16.2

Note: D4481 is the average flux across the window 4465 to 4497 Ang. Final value 18.9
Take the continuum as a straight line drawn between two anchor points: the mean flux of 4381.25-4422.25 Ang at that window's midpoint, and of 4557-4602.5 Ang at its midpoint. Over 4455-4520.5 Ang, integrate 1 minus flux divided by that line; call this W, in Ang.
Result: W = -4.8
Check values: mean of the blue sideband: 15.8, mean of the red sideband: 19.2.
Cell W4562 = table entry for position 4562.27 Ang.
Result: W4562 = 19.5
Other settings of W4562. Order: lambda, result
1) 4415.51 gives 16.5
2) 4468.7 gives 18.9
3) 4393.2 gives 17.2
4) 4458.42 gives 17.4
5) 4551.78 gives 18.1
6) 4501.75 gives 19.2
